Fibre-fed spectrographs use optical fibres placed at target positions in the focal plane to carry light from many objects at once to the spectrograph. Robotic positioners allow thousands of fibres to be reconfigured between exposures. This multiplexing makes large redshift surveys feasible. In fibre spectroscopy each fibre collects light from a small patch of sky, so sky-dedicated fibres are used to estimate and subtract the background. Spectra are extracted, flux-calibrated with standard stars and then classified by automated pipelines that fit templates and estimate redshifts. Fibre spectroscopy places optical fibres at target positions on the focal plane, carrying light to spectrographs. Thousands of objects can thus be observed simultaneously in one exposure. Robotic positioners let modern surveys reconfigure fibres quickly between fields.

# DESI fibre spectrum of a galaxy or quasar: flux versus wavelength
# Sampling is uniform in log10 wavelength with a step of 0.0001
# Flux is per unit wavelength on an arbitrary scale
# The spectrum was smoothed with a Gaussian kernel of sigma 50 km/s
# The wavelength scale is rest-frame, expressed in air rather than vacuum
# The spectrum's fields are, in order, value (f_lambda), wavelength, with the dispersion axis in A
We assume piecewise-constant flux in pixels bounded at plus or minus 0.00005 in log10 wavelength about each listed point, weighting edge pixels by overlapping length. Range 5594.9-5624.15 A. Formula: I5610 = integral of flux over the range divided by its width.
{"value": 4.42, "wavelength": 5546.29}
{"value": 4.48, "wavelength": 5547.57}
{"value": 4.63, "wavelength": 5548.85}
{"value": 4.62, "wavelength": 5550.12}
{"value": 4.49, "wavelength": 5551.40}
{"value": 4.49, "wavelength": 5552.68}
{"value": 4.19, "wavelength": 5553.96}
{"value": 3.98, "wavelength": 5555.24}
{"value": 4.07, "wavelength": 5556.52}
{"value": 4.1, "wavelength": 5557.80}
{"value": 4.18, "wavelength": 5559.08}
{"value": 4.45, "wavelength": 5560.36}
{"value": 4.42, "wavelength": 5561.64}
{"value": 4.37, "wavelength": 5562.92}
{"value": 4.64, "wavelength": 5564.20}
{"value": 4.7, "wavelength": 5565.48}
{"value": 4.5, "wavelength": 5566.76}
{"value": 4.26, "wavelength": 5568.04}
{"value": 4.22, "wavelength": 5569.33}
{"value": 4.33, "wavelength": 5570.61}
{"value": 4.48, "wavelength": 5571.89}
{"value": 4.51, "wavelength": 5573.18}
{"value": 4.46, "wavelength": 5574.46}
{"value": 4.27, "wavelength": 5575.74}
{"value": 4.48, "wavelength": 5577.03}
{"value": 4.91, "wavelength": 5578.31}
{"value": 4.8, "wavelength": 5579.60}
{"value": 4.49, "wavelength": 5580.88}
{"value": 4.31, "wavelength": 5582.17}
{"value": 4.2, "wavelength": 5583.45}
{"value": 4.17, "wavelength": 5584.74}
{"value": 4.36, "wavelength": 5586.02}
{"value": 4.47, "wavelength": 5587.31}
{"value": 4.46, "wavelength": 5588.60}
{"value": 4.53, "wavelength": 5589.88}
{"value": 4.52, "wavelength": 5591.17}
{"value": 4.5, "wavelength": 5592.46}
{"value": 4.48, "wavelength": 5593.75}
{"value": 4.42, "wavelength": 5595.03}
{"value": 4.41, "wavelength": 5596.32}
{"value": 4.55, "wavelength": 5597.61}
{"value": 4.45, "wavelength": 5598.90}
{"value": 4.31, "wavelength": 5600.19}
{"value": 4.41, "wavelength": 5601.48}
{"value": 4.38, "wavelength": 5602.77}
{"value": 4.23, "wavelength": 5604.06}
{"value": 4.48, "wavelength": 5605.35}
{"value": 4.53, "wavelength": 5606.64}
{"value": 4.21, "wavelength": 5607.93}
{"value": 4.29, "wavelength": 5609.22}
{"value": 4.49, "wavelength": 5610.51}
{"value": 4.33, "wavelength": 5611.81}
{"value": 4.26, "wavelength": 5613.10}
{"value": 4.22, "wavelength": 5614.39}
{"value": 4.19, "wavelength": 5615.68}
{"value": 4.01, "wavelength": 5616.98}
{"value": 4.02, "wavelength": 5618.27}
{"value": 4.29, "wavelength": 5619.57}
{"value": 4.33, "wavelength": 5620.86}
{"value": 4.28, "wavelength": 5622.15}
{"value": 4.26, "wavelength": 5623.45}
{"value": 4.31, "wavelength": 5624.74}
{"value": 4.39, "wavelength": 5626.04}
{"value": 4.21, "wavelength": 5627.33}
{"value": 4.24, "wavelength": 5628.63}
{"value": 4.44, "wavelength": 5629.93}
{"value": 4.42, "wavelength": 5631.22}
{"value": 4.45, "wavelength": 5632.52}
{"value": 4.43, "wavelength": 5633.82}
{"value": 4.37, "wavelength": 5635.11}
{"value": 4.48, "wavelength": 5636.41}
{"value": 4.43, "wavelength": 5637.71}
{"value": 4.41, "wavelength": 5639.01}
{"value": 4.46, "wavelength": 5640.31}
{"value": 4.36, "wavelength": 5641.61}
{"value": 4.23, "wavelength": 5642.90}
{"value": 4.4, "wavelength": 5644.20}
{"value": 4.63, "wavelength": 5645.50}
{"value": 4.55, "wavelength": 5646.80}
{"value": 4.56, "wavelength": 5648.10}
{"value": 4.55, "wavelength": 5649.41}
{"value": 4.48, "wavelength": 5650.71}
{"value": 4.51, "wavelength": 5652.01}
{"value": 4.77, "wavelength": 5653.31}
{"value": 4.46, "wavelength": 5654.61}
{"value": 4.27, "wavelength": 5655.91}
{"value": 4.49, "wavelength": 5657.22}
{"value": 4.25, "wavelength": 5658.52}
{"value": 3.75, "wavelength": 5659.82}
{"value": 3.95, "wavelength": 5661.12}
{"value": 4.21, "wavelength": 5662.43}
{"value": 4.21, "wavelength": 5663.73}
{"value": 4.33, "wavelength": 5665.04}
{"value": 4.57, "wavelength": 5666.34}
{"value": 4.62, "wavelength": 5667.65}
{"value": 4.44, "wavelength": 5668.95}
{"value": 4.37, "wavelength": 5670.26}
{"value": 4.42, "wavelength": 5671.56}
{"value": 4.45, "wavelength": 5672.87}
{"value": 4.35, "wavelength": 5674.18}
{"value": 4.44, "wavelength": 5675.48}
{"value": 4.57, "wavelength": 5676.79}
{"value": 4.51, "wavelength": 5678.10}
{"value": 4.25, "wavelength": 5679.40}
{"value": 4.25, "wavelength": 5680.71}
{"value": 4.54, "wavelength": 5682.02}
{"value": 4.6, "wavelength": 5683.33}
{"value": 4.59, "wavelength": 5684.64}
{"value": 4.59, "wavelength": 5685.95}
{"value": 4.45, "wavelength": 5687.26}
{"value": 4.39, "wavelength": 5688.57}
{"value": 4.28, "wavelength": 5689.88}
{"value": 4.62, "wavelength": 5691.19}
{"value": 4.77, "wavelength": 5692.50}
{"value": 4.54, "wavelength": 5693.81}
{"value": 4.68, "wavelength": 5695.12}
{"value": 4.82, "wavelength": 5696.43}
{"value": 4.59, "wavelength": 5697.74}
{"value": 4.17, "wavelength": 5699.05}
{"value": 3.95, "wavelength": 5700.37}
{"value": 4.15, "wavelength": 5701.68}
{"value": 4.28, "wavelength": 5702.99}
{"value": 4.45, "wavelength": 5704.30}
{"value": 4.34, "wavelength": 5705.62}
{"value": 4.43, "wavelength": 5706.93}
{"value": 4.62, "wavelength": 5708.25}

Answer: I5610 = 4.32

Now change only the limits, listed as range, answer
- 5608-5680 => 4.36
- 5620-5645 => 4.37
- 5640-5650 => 4.47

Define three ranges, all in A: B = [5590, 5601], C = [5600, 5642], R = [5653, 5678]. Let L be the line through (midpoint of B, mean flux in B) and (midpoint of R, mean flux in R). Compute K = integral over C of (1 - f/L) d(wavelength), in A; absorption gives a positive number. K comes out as 0.9 A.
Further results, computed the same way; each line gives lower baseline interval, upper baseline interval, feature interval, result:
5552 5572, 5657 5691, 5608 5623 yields 0.4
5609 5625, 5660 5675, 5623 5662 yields -0.8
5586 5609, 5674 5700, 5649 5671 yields 0.5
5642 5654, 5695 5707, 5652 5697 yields 0.1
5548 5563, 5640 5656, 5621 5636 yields 0.4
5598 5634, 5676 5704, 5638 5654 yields -0.4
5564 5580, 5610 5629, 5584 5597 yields -0.1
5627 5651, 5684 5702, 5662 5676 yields 0.2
